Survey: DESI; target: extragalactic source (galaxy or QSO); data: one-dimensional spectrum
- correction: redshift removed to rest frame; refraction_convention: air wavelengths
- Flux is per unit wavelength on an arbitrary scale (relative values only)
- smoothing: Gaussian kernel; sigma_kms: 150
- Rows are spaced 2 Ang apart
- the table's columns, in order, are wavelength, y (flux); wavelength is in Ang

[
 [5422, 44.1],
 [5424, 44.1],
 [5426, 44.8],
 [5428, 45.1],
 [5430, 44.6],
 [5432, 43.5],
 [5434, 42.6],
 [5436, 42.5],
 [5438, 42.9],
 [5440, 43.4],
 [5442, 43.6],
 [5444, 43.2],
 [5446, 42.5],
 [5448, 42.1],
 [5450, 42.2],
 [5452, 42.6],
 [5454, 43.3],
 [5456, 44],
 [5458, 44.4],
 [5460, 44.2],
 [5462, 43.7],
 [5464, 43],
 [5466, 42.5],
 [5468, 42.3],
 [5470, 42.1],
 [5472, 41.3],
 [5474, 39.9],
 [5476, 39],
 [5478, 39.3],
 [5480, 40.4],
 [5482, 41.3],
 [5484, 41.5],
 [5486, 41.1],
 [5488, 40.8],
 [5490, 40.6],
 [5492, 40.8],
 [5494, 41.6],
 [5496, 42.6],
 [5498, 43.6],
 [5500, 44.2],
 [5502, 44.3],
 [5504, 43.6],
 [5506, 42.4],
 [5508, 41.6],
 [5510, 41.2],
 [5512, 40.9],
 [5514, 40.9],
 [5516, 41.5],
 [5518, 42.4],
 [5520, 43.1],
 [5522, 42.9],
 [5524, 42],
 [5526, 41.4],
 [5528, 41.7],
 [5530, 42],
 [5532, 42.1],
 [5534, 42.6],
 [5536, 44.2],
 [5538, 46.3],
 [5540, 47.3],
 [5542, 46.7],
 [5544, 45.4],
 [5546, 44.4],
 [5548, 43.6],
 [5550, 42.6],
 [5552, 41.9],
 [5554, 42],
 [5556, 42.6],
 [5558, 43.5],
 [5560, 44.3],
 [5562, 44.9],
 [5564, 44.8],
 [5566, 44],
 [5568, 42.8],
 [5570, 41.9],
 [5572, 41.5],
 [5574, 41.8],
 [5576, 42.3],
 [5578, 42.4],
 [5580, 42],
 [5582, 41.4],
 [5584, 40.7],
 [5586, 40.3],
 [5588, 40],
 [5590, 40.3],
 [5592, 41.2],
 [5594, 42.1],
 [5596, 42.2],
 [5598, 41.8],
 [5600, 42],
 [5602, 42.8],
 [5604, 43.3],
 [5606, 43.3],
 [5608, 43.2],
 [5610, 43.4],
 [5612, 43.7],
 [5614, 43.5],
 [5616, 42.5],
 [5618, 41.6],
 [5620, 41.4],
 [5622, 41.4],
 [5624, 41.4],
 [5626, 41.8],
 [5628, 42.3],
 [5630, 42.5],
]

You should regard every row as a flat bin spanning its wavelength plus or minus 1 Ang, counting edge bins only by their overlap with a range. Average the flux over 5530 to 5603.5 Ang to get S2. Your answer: 42.8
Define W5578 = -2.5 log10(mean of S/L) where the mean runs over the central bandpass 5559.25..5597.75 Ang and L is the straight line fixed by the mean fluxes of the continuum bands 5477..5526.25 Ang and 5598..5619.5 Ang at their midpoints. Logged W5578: 0.01 mag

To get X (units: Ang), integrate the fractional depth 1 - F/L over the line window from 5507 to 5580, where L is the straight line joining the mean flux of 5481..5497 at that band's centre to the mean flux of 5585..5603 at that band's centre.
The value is -2.9 Ang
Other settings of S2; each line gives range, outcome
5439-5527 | 42.2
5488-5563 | 42.9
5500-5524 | 42.3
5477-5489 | 40.7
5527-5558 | 43.7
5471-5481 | 40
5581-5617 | 42.1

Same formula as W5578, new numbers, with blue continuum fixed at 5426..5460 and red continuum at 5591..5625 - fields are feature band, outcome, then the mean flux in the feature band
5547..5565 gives -0.017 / 43.4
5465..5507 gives 0.037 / 41.7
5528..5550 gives -0.036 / 44.2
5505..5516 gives 0.040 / 41.4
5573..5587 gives 0.026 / 41.6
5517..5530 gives 0.017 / 42.2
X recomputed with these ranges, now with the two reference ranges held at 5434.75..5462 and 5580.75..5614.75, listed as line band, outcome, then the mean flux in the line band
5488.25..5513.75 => 0.3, 42.2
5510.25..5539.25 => 0.1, 42.4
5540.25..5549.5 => -0.6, 45.1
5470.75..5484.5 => 0.8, 40.4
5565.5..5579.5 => 0.0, 42.3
